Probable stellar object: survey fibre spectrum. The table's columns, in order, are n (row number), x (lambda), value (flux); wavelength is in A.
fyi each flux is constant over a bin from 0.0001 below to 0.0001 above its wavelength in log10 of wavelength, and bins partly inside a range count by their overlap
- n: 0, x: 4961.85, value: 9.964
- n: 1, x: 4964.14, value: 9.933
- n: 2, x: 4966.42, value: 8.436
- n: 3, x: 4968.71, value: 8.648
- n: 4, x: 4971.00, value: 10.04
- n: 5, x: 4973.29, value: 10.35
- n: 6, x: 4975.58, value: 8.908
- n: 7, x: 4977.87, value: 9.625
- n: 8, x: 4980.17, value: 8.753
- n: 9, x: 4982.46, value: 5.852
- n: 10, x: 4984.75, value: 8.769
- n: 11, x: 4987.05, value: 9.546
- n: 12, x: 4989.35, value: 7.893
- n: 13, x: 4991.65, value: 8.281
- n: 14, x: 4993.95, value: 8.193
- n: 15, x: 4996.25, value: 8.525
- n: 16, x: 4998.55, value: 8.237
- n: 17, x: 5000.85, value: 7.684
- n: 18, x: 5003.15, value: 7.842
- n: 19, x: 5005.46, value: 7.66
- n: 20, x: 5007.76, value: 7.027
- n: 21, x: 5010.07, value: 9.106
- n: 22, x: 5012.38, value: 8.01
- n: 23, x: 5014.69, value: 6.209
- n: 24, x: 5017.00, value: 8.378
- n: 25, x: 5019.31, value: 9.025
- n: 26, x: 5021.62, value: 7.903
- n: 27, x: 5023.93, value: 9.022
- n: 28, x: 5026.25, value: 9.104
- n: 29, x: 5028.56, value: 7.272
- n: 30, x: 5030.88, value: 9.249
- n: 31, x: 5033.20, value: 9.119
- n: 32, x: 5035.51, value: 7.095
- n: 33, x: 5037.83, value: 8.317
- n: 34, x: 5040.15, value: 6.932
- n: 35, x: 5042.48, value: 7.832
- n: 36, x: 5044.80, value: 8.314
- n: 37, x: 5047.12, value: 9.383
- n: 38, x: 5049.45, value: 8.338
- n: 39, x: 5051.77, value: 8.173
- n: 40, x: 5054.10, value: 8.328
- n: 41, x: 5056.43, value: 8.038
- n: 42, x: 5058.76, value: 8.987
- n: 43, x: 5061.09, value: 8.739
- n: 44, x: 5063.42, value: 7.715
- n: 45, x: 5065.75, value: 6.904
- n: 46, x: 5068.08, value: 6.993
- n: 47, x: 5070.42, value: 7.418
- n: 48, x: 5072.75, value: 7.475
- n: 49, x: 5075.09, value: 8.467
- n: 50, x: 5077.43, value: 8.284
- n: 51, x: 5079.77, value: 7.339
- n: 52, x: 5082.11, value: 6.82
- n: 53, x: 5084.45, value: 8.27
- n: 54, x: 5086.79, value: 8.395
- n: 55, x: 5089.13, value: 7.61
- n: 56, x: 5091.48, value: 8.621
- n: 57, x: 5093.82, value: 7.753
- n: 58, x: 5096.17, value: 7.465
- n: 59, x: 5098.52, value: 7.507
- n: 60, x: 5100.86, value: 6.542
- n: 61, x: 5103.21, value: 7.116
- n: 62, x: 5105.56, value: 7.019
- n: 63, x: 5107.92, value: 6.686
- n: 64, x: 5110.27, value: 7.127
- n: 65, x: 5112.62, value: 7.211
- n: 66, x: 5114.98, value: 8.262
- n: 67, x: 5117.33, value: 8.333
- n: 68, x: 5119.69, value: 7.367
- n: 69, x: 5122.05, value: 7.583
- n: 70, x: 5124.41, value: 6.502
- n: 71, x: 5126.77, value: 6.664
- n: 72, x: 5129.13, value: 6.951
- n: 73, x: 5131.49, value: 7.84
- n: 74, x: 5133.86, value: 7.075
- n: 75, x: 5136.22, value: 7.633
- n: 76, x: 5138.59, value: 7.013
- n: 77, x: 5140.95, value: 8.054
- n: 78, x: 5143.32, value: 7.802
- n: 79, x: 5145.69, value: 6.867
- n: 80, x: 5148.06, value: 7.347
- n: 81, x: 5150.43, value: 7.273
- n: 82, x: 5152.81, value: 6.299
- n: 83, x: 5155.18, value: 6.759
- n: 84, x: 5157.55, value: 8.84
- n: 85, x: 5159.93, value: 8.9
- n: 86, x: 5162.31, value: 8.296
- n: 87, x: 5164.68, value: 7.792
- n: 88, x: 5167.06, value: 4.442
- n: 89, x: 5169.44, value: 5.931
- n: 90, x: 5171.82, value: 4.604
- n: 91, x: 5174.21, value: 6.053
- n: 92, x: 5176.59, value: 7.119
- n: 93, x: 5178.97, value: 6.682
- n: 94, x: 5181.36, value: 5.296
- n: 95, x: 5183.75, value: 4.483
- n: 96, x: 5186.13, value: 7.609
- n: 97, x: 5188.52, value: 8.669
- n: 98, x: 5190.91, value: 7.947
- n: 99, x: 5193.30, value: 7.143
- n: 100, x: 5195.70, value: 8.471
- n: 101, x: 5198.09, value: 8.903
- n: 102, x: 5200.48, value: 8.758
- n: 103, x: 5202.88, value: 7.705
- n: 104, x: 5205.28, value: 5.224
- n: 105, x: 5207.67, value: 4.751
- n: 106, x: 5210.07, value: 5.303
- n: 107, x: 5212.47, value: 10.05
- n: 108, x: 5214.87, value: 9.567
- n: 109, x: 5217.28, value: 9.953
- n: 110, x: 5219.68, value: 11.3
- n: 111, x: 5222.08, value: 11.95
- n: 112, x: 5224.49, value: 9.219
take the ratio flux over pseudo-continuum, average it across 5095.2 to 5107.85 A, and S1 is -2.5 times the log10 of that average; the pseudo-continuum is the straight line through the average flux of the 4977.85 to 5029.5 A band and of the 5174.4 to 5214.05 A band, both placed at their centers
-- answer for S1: 0.08 mag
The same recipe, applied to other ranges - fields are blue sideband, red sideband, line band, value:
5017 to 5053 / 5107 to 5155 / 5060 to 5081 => 0.04 mag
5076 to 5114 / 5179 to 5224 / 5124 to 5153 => 0.07 mag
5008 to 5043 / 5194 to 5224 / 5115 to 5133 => 0.13 mag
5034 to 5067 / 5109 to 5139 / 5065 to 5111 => 0.03 mag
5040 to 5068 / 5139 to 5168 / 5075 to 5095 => 0.00 mag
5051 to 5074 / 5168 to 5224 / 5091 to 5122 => 0.05 mag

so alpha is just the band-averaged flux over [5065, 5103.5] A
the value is 7.61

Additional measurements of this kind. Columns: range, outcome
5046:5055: 8.56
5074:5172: 7.37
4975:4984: 8.27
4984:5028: 8.21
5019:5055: 8.32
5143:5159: 7.31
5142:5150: 7.34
